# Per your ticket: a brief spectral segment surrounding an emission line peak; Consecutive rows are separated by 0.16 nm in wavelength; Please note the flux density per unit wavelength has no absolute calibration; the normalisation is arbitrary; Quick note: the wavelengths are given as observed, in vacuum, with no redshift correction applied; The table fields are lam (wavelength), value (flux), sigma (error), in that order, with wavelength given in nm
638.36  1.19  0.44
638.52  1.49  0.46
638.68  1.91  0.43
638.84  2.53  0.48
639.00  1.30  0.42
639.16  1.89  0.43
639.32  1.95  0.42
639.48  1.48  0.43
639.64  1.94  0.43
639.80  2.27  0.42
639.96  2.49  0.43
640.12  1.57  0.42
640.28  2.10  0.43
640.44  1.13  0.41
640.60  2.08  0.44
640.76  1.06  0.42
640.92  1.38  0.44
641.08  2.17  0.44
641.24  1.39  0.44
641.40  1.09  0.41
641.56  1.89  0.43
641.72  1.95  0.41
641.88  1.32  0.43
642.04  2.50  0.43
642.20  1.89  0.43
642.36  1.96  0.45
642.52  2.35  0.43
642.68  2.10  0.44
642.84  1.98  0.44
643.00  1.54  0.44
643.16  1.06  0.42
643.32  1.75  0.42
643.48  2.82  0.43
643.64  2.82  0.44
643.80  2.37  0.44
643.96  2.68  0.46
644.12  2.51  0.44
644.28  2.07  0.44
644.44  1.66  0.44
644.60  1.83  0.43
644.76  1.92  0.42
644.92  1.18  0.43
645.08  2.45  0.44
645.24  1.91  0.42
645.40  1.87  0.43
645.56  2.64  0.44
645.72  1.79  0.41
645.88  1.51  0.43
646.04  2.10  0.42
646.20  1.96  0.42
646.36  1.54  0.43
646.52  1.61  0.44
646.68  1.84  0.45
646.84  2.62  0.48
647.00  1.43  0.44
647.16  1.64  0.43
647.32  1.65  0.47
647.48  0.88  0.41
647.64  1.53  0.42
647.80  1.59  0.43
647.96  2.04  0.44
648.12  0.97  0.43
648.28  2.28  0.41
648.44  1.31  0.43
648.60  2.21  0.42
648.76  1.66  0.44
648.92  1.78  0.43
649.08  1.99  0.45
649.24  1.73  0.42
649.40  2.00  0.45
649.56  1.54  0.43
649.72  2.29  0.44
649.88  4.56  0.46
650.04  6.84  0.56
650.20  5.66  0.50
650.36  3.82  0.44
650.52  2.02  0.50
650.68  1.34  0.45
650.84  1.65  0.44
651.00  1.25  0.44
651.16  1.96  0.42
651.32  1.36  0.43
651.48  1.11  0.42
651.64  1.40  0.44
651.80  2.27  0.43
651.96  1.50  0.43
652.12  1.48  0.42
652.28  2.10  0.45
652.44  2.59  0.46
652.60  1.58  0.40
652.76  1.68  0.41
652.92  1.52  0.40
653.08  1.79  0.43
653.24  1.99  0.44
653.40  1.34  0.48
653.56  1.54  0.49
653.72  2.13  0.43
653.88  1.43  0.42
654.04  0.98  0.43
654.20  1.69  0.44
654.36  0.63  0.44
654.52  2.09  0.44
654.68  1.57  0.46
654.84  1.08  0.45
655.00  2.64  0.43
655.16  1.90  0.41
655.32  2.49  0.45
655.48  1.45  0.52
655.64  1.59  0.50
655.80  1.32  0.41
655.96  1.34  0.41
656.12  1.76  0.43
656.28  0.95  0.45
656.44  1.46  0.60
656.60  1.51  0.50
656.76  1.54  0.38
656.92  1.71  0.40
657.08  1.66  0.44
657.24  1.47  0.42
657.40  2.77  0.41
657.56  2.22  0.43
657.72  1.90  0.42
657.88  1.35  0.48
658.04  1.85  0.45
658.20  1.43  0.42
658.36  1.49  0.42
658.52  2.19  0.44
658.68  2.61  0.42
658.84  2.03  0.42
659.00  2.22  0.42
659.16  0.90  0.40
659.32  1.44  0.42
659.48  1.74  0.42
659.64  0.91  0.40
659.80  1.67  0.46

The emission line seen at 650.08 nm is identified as [O III] 5007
